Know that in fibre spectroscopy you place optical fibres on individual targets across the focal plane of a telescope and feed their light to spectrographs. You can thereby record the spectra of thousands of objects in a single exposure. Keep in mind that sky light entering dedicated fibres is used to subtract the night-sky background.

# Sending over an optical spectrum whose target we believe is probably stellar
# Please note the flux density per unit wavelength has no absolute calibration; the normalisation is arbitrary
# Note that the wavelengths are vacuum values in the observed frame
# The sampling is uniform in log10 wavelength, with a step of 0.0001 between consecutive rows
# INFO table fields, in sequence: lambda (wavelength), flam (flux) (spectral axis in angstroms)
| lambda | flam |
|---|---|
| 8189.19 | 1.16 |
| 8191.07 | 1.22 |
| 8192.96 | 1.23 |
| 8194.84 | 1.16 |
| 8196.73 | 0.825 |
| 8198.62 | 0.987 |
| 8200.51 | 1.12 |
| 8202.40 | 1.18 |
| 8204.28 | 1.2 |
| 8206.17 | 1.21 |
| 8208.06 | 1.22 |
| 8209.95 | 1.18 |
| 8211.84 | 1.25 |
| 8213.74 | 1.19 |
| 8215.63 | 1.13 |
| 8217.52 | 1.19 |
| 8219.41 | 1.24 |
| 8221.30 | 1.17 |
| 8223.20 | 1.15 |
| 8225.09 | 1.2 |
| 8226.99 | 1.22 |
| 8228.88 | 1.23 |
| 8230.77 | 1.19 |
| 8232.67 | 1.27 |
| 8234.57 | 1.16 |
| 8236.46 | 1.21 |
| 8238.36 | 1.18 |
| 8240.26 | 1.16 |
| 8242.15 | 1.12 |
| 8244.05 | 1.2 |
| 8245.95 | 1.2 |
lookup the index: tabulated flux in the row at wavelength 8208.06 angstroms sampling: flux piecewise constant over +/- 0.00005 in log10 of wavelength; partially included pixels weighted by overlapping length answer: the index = 1.22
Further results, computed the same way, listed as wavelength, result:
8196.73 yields 0.825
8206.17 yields 1.21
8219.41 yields 1.24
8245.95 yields 1.2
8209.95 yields 1.18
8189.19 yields 1.16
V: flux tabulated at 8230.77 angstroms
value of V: 1.19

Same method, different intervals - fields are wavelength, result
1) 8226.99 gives 1.22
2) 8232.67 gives 1.27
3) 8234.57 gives 1.16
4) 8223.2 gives 1.15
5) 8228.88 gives 1.23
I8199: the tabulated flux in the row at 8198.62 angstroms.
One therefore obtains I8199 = 0.987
